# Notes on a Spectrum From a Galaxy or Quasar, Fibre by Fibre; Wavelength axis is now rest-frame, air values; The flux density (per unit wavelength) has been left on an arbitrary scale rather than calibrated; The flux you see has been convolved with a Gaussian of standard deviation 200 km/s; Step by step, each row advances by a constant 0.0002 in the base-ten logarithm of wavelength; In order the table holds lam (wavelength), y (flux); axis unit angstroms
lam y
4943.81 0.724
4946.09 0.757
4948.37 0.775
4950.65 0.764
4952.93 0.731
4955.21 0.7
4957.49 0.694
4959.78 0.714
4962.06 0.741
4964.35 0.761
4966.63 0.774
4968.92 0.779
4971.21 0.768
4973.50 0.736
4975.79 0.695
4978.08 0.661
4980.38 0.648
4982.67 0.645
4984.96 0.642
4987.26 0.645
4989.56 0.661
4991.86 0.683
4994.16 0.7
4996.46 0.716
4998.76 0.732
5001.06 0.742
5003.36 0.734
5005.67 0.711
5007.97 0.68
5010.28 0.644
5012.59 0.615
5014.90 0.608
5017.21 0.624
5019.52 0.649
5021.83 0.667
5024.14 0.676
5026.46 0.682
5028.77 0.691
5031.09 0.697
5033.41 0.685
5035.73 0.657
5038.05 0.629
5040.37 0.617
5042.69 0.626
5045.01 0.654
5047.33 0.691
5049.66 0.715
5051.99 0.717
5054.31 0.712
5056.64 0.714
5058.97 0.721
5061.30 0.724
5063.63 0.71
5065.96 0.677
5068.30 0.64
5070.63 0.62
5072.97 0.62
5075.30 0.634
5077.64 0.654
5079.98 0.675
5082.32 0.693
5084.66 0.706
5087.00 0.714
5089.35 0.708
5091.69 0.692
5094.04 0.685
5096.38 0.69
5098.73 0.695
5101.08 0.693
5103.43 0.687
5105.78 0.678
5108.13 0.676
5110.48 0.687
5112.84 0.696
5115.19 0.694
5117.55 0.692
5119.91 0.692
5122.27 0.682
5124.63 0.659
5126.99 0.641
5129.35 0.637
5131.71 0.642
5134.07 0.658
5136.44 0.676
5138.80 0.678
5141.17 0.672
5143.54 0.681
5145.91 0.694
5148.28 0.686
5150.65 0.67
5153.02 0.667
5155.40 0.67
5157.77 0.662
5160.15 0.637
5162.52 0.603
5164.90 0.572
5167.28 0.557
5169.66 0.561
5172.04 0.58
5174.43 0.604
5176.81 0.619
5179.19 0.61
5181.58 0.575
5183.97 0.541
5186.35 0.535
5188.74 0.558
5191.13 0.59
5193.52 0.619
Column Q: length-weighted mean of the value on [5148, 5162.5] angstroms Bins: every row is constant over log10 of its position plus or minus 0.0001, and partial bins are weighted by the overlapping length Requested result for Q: 0.659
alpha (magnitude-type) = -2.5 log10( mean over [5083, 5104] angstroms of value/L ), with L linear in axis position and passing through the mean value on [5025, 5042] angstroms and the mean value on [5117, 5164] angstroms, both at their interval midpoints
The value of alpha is -0.05 mag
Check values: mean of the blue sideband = 0.664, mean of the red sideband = 0.664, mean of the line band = 0.697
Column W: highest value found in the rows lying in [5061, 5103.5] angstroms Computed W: 0.724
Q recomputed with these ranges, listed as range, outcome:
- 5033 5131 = 0.678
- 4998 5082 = 0.673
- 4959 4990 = 0.706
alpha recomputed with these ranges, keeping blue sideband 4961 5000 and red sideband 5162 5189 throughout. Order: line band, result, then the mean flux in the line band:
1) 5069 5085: -0.023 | 0.655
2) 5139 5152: -0.143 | 0.68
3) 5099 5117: -0.111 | 0.688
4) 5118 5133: -0.088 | 0.661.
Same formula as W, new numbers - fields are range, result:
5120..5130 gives 0.682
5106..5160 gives 0.696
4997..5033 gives 0.742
